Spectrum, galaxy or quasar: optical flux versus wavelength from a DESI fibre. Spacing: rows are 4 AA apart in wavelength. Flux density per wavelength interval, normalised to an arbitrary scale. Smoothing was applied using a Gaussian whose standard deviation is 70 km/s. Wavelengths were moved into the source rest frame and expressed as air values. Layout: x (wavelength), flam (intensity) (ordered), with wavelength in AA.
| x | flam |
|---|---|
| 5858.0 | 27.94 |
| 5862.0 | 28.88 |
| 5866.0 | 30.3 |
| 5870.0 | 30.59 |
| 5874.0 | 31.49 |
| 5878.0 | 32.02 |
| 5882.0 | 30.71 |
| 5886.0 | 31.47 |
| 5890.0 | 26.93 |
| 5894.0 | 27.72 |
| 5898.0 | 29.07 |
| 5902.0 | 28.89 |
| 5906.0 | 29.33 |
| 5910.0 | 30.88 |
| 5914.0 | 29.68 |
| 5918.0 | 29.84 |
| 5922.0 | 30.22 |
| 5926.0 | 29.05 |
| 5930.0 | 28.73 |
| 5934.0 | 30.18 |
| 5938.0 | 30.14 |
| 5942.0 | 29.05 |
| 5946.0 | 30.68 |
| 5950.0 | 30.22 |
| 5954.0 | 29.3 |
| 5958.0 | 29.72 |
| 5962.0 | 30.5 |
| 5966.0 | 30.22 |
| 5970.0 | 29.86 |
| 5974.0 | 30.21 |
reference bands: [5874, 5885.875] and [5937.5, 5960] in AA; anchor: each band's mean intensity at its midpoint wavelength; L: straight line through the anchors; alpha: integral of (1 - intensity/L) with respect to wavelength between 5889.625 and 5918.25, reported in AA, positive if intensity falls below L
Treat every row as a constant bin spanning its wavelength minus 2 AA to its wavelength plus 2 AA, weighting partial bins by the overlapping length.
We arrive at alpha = 1.6 AA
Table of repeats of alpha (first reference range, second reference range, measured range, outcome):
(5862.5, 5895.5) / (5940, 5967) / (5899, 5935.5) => 0.5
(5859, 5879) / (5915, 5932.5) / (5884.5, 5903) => 0.8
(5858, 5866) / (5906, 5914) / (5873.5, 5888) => -1.0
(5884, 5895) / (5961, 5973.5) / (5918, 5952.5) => -0.2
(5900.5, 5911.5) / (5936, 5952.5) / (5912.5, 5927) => 0.0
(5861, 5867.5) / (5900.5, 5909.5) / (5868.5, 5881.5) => -0.8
